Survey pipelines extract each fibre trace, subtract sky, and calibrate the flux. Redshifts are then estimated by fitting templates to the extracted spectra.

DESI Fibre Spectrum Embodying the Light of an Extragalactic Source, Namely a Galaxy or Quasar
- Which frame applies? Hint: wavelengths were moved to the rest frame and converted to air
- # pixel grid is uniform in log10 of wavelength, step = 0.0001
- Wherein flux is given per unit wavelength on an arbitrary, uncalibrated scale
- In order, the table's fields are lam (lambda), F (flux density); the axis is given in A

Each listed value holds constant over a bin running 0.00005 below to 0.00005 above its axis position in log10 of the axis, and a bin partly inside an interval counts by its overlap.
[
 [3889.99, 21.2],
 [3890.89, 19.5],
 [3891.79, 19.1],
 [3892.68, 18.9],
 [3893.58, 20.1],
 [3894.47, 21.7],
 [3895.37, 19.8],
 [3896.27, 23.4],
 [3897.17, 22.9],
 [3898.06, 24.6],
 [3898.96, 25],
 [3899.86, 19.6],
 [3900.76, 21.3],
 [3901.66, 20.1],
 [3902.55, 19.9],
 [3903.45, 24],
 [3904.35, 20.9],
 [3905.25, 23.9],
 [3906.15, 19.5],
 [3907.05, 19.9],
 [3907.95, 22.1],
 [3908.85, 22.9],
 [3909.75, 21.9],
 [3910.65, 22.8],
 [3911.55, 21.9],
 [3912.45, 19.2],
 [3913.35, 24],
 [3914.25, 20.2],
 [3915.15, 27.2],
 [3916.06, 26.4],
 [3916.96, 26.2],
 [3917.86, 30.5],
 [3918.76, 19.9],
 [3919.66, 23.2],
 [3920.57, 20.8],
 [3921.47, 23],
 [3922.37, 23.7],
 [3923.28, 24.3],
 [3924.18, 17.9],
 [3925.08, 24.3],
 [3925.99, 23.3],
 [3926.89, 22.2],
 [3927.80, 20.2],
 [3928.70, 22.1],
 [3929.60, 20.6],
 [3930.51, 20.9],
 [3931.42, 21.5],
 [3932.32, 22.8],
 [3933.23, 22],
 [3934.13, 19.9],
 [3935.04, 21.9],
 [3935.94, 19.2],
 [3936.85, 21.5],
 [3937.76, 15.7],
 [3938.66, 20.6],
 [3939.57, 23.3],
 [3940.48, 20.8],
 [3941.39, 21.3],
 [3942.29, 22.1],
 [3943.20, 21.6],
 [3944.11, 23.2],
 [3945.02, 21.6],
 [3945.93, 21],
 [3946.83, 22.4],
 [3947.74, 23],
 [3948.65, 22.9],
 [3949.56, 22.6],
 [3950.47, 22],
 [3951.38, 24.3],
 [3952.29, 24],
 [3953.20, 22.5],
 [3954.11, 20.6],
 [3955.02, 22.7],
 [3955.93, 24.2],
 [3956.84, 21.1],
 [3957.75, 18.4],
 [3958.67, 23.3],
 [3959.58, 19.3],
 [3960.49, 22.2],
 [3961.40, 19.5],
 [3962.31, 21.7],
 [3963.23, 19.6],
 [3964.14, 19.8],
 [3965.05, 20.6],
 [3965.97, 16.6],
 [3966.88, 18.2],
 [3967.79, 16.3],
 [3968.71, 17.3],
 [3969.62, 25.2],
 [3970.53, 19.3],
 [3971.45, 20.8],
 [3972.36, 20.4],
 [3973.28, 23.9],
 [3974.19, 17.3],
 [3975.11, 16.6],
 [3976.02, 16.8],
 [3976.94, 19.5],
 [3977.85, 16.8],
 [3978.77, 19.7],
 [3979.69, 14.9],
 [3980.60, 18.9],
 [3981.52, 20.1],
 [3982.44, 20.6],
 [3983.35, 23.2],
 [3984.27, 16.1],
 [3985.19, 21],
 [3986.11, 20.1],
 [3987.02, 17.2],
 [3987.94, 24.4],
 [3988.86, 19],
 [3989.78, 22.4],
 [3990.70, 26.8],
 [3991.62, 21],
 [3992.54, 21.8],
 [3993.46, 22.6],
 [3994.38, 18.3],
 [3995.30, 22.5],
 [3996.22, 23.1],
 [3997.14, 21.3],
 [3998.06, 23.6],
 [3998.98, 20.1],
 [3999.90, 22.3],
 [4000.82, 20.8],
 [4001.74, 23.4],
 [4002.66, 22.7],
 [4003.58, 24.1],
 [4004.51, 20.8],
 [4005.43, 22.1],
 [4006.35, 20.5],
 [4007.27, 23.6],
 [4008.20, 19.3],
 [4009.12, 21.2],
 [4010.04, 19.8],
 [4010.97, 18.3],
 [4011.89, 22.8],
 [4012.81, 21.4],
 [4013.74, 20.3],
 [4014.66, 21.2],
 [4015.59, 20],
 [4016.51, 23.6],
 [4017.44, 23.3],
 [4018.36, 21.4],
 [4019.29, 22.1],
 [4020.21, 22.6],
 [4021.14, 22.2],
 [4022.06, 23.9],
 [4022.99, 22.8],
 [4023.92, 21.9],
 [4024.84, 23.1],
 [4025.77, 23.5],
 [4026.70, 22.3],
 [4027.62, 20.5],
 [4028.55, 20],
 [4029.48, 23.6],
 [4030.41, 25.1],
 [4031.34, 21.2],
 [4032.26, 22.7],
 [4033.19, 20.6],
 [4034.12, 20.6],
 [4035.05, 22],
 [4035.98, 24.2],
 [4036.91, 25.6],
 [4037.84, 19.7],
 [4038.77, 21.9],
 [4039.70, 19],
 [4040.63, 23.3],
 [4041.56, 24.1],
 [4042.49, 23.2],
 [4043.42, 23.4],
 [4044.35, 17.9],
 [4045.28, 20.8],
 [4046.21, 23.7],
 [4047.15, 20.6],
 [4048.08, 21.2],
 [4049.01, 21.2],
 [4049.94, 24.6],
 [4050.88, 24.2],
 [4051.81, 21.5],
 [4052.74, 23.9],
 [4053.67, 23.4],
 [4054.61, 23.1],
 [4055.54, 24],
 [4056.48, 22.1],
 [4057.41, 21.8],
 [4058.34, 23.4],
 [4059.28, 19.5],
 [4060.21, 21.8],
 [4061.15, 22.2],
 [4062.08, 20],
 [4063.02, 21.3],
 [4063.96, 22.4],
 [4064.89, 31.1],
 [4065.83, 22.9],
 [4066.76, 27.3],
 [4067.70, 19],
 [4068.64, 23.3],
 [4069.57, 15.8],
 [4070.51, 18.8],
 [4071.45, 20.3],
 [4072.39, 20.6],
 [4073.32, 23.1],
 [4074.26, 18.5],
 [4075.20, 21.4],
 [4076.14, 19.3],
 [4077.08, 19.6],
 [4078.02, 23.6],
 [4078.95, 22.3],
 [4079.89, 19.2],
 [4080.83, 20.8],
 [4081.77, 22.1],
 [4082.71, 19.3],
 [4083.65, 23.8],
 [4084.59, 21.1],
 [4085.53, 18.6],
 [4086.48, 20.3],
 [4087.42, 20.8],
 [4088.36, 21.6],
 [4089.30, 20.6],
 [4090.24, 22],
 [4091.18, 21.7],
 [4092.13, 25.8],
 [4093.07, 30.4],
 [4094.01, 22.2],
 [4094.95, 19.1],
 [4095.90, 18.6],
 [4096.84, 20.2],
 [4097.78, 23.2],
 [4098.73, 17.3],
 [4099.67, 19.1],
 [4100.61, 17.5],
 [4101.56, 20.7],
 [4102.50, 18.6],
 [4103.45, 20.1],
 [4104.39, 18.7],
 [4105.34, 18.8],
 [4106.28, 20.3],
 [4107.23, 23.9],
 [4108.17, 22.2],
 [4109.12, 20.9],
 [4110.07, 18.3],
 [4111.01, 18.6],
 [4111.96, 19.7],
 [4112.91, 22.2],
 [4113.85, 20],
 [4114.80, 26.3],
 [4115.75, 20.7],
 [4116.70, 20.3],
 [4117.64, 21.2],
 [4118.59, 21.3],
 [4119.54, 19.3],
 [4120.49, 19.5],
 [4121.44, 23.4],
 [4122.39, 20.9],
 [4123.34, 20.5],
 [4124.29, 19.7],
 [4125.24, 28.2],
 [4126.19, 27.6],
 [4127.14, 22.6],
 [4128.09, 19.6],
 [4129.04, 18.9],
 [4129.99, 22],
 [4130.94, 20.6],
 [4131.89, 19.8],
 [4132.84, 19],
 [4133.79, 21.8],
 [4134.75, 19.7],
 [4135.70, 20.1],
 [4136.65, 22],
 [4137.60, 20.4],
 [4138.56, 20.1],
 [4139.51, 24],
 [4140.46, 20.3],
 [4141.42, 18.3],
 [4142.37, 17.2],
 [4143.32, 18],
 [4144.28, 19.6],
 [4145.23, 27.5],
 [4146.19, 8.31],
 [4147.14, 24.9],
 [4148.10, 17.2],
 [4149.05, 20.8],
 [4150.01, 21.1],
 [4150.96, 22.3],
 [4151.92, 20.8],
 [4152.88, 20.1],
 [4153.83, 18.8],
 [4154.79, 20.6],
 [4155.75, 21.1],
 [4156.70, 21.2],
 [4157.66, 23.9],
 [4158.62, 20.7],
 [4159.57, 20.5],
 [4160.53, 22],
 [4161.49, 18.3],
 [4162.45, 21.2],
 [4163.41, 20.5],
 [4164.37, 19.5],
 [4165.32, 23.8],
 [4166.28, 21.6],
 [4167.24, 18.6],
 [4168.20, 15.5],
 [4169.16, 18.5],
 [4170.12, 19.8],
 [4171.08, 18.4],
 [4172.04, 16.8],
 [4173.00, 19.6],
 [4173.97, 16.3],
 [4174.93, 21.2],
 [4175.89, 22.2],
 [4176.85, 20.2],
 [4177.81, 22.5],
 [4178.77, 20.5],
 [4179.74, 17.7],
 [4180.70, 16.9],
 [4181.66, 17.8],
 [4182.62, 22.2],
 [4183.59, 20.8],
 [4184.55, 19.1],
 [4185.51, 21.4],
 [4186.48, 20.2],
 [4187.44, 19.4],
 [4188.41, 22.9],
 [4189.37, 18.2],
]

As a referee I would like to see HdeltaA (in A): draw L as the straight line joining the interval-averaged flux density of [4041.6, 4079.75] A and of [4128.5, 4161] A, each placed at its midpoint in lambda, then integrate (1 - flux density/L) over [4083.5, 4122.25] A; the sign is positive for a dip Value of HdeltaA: 0.5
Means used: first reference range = 22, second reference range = 20.4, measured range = 20.9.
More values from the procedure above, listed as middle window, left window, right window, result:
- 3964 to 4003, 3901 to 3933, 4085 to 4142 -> 2.9 A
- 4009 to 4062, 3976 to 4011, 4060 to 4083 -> -2.3 A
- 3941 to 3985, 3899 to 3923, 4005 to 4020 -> 2.8 A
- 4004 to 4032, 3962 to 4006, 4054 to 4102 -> -1.4 A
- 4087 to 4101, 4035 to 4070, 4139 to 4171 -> 0.1 A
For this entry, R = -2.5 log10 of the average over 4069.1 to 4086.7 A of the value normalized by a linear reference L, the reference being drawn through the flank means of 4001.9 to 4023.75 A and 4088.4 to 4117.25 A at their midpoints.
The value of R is 0.04 mag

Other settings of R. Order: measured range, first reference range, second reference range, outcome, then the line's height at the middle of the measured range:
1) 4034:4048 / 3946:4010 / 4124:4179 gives -0.07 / 20.7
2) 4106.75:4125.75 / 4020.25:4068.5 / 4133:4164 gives -0.02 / 21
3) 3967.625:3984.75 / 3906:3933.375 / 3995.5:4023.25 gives 0.15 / 22.1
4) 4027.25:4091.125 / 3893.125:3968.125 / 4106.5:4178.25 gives -0.04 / 21.1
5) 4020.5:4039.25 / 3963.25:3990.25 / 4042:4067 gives -0.04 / 21.6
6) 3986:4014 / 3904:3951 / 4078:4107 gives 0.00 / 21.6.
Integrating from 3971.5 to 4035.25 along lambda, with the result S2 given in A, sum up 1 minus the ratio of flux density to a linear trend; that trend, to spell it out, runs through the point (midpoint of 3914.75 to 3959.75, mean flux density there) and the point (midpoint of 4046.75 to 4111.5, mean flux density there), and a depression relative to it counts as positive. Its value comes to 1.78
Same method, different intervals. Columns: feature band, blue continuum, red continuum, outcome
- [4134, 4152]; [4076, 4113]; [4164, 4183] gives -0.14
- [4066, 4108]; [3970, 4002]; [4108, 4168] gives -0.51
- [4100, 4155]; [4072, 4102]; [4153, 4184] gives -0.22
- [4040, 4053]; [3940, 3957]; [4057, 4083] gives -0.42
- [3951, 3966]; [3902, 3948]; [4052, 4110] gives 0.41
